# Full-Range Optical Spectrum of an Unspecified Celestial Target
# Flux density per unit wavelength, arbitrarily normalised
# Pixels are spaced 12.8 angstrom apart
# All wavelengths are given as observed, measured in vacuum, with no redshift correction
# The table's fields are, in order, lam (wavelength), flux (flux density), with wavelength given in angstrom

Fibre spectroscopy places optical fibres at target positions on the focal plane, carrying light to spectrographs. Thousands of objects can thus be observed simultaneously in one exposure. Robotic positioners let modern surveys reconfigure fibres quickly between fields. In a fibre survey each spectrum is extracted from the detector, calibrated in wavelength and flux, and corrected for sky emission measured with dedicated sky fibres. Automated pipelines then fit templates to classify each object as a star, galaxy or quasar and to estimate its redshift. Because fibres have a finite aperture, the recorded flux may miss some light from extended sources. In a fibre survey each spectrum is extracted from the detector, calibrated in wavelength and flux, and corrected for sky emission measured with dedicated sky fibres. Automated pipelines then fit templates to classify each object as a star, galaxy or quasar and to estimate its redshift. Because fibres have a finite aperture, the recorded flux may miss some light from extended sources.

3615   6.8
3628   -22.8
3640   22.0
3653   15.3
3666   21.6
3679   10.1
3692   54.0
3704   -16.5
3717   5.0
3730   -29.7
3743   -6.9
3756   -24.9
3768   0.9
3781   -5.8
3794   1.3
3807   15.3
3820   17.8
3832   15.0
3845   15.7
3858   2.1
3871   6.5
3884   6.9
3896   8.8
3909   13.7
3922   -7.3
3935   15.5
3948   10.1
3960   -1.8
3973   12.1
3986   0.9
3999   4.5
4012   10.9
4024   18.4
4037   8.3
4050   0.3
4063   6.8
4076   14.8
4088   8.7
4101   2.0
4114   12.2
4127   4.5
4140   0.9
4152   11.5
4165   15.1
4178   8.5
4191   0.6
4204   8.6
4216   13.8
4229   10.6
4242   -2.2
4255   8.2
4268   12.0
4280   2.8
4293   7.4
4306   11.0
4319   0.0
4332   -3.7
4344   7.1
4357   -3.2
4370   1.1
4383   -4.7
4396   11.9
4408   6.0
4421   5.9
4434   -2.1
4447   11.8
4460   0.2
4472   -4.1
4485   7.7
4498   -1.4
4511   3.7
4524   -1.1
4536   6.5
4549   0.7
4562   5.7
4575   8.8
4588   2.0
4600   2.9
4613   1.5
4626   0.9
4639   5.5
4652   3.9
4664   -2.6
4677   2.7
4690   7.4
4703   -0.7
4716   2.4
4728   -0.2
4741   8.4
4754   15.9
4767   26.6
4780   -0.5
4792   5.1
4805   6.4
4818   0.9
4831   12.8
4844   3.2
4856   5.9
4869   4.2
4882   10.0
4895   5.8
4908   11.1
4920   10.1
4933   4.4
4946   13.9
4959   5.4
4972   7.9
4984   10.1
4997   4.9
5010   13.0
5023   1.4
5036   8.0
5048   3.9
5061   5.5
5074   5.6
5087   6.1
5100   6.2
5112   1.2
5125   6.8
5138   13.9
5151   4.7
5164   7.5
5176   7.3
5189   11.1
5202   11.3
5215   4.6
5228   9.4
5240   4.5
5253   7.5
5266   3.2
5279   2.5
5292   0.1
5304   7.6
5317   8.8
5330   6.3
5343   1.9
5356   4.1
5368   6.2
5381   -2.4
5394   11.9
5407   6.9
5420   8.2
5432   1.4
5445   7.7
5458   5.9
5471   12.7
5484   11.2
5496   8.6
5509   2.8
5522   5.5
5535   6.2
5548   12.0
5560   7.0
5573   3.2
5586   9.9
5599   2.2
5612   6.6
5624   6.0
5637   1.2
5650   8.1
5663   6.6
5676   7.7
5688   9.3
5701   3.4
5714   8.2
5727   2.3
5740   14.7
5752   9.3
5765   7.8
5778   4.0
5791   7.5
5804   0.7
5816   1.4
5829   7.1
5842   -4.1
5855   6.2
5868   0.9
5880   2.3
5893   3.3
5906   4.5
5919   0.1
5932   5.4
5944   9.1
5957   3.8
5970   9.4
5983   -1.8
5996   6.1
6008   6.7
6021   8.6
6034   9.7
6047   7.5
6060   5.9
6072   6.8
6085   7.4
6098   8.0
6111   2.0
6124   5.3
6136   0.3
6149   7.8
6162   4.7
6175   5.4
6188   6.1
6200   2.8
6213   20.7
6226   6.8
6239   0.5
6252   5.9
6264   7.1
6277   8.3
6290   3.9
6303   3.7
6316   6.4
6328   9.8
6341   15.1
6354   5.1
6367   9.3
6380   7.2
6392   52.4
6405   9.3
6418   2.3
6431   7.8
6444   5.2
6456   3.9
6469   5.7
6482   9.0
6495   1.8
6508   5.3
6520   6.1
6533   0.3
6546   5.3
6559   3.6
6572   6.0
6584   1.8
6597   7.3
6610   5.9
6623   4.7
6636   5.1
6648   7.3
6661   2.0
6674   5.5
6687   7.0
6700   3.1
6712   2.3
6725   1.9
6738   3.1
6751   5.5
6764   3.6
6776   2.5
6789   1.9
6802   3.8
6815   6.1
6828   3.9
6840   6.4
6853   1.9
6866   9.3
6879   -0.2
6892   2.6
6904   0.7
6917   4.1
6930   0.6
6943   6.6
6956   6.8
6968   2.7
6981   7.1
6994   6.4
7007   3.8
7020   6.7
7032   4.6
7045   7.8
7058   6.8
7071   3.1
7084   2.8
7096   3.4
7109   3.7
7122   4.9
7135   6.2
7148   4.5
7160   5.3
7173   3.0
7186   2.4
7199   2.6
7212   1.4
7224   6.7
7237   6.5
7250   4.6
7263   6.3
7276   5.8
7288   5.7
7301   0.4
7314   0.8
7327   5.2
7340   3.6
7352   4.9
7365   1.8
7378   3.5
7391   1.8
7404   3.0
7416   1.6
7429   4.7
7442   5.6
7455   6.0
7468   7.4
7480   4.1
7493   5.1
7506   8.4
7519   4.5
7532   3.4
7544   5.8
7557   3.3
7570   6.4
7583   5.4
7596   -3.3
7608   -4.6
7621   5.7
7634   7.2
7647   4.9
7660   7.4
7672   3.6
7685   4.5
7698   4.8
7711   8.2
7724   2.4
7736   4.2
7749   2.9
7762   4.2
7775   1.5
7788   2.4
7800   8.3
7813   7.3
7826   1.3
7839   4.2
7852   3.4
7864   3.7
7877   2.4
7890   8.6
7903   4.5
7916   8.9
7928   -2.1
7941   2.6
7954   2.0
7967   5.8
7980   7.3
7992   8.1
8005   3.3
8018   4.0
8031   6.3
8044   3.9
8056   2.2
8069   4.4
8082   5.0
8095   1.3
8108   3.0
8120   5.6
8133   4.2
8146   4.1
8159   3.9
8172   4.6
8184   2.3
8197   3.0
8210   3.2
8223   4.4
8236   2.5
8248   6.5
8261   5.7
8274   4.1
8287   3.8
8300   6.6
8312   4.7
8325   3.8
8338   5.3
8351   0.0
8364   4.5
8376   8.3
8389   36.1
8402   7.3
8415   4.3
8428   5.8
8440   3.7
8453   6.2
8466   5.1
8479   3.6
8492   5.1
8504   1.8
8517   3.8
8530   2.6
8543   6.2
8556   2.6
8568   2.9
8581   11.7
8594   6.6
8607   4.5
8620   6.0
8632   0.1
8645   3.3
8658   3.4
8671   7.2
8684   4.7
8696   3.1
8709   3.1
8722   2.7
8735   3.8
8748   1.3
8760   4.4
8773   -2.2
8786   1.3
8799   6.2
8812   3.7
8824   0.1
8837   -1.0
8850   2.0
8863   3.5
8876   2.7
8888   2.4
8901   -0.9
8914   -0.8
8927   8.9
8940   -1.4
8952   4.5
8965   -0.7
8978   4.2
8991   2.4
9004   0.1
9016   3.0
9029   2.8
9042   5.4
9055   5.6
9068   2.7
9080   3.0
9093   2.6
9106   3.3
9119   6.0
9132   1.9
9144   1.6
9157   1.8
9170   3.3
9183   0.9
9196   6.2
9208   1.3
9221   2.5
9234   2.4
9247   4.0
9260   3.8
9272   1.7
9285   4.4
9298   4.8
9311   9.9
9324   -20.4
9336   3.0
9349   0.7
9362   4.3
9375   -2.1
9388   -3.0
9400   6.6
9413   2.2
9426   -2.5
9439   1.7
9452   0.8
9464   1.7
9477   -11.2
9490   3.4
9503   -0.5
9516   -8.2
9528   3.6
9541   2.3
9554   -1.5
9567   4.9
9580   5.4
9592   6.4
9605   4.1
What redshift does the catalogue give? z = 0.277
